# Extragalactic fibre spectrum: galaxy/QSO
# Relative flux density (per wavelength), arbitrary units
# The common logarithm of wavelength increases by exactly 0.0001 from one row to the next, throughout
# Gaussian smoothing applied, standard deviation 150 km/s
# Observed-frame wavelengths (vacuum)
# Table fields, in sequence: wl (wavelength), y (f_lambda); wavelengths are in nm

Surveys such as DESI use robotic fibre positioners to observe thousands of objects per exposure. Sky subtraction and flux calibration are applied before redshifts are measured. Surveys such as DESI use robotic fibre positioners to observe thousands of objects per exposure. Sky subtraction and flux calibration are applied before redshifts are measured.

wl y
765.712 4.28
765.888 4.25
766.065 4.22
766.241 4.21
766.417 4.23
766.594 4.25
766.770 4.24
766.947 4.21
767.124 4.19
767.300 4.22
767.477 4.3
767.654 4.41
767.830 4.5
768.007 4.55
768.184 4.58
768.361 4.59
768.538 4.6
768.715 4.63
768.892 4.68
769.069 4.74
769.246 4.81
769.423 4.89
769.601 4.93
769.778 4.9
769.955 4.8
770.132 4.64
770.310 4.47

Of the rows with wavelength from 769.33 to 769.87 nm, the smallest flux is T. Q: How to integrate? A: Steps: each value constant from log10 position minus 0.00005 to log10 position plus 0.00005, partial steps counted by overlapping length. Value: 4.89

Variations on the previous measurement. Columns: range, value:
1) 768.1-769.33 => 4.58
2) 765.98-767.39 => 4.19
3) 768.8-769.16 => 4.68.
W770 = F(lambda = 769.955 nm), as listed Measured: 4.8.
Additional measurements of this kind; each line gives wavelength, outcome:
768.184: 4.58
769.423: 4.89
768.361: 4.59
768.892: 4.68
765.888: 4.25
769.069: 4.74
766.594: 4.25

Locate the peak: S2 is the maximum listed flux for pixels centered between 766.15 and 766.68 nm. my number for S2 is 4.25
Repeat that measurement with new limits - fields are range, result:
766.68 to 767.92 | 4.5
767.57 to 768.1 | 4.55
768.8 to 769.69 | 4.93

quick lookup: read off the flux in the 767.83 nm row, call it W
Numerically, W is 4.5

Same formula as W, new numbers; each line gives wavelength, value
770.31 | 4.47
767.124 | 4.19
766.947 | 4.21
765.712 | 4.28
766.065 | 4.22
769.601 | 4.93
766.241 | 4.21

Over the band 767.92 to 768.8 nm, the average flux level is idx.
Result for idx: 4.59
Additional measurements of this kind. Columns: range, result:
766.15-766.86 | 4.24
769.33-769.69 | 4.9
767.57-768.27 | 4.51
